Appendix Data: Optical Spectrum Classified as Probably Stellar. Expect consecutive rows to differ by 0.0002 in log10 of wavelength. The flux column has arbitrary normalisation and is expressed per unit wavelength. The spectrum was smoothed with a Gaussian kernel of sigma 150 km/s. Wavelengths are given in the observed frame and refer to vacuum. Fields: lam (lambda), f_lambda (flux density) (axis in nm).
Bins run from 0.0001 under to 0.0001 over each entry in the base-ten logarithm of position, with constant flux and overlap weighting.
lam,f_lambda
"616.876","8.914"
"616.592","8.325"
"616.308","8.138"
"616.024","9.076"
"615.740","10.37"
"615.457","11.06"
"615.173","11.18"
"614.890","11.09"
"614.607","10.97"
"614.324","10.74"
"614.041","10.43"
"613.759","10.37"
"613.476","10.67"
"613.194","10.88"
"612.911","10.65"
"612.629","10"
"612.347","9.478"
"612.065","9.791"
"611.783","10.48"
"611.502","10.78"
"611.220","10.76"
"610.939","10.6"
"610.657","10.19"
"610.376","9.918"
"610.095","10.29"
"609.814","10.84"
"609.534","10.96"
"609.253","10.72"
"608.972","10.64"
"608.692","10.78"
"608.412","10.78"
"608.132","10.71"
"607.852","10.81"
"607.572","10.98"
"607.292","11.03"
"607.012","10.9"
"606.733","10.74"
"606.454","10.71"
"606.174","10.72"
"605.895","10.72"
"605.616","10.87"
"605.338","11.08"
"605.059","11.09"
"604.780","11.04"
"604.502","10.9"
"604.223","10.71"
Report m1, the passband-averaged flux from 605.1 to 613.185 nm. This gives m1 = 10.6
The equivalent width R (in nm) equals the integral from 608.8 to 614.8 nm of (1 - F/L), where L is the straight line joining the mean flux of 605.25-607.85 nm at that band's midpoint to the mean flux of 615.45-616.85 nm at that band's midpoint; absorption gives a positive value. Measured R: -0.34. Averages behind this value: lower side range 10.9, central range 10.5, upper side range 9.19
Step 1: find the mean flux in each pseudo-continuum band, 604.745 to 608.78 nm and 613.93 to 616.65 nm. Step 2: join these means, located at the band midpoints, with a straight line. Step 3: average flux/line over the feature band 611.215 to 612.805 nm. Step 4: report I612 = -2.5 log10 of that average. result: 0.028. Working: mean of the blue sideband 10.9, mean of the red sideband 10.2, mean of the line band 10.2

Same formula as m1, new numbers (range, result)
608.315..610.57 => 10.6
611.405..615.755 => 10.6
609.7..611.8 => 10.5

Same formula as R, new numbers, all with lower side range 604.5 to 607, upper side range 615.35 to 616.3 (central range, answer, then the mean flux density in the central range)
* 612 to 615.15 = -0.13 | 10.5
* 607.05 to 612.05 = -0.07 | 10.6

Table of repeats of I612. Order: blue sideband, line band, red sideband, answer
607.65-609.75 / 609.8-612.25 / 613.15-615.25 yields 0.04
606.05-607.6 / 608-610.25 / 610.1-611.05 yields -0.03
